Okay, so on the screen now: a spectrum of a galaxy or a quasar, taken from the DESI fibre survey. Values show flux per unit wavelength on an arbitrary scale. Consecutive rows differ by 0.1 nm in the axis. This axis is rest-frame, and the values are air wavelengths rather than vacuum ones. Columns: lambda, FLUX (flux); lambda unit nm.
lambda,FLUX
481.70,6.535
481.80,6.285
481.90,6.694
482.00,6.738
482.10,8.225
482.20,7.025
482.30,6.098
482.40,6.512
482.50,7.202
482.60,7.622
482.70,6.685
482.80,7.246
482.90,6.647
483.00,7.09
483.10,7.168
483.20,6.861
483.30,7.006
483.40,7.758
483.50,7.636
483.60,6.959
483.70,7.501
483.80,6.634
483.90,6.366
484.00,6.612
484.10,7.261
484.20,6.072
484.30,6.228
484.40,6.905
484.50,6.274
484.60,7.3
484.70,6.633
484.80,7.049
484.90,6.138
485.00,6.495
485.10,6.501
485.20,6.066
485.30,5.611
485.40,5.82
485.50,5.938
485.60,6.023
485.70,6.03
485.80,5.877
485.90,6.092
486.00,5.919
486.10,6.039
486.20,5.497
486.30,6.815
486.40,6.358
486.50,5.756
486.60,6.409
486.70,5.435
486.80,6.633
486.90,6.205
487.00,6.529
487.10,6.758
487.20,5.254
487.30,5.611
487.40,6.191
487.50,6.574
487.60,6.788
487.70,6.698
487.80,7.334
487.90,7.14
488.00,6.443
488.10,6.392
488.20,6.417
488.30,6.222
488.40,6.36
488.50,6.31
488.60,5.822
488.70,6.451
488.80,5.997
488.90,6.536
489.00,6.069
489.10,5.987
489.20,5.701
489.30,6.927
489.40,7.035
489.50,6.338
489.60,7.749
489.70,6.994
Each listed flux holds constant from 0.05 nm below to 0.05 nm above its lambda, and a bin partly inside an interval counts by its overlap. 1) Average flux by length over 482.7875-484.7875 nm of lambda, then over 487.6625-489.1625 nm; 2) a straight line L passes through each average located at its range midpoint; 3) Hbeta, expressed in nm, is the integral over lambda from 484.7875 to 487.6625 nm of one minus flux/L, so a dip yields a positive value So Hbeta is 0.21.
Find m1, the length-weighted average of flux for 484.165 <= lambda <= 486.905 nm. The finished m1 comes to 6.22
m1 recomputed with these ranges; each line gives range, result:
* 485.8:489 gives 6.28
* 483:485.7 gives 6.64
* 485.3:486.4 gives 6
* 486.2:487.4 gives 6.13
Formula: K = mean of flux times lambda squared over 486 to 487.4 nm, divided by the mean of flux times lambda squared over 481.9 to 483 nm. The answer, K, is 0.89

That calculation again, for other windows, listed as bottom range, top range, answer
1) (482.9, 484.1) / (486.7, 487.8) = 0.91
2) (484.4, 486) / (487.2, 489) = 1.03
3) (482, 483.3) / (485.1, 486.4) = 0.87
